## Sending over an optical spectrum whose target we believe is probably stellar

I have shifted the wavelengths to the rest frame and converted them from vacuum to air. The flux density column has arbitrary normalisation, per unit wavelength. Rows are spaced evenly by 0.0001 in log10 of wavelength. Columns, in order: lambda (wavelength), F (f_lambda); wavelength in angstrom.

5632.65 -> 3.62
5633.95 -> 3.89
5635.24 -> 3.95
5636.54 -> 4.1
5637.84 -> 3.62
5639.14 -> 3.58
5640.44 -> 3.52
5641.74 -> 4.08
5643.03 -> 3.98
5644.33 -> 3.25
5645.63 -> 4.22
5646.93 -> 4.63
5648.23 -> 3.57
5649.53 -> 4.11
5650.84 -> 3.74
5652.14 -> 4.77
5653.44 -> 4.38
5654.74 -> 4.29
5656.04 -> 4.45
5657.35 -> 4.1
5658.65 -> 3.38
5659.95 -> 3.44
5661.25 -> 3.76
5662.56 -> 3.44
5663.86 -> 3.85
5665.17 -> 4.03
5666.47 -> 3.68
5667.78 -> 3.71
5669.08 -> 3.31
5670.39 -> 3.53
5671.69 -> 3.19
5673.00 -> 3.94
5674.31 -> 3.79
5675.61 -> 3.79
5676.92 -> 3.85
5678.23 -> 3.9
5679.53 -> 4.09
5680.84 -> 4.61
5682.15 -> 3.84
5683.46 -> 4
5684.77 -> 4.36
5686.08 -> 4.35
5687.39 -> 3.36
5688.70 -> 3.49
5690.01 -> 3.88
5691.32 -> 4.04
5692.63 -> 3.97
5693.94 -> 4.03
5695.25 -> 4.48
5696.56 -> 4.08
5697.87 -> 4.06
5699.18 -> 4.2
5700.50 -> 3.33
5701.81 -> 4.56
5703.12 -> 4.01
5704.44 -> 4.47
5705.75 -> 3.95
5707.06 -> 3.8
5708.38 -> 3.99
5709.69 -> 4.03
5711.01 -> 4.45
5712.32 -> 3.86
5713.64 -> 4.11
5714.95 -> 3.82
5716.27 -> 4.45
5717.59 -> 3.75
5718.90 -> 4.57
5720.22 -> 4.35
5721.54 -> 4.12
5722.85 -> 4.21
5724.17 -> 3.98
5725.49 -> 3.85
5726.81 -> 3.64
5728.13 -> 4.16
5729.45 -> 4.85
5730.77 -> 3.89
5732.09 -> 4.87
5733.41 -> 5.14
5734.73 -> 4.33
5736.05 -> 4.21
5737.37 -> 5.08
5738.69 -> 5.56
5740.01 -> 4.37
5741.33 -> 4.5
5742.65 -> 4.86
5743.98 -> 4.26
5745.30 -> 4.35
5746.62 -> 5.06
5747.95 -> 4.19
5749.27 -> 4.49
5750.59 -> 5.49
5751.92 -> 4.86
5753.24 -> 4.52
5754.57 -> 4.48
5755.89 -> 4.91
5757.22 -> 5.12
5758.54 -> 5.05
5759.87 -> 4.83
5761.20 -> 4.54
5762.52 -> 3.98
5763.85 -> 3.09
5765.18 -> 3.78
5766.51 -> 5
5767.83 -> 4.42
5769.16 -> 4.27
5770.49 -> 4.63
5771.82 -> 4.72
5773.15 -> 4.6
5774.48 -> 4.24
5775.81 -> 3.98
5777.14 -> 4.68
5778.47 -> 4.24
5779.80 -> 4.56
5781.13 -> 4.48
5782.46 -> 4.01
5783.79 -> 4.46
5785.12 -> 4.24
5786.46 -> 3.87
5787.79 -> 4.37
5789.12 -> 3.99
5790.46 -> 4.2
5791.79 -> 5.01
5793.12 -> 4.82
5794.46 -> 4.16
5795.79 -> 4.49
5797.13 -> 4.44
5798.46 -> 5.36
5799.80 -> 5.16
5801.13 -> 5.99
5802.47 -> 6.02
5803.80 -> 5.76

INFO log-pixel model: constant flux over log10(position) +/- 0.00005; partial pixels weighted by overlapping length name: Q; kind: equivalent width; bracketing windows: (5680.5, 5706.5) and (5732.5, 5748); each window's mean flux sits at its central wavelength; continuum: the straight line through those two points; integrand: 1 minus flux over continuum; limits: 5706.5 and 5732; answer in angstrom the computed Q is 1.6 angstrom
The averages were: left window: 4.05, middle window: 4.12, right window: 4.68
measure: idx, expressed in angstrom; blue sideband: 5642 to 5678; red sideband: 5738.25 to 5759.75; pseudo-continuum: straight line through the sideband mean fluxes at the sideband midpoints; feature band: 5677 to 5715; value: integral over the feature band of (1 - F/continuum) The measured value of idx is 1.61 angstrom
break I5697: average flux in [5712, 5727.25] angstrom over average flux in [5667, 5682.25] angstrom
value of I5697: 1.1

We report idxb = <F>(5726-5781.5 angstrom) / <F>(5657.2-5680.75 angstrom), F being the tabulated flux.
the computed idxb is 1.22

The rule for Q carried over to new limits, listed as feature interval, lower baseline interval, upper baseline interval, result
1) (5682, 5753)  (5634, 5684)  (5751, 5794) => -1.55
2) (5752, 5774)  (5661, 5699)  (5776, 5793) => -1.30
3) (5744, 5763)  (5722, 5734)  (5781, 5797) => -1.73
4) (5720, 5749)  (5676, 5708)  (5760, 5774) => -1.76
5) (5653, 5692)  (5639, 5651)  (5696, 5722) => 1.15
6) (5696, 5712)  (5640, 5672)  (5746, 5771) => 0.45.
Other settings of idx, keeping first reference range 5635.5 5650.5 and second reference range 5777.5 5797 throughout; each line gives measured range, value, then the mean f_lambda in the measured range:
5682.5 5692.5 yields 0.24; 3.92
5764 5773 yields -0.22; 4.4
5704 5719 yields 0.08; 4.08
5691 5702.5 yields -0.08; 4.09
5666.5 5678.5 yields 0.95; 3.66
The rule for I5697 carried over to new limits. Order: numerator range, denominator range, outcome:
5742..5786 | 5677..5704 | 1.11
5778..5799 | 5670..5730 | 1.10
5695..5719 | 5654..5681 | 1.07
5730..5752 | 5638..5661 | 1.18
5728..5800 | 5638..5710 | 1.15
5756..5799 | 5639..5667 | 1.13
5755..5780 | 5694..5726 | 1.09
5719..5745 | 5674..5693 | 1.12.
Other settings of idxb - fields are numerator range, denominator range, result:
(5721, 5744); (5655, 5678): 1.19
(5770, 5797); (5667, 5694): 1.14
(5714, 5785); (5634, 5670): 1.15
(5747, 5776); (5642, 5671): 1.16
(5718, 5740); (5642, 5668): 1.12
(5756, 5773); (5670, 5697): 1.14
